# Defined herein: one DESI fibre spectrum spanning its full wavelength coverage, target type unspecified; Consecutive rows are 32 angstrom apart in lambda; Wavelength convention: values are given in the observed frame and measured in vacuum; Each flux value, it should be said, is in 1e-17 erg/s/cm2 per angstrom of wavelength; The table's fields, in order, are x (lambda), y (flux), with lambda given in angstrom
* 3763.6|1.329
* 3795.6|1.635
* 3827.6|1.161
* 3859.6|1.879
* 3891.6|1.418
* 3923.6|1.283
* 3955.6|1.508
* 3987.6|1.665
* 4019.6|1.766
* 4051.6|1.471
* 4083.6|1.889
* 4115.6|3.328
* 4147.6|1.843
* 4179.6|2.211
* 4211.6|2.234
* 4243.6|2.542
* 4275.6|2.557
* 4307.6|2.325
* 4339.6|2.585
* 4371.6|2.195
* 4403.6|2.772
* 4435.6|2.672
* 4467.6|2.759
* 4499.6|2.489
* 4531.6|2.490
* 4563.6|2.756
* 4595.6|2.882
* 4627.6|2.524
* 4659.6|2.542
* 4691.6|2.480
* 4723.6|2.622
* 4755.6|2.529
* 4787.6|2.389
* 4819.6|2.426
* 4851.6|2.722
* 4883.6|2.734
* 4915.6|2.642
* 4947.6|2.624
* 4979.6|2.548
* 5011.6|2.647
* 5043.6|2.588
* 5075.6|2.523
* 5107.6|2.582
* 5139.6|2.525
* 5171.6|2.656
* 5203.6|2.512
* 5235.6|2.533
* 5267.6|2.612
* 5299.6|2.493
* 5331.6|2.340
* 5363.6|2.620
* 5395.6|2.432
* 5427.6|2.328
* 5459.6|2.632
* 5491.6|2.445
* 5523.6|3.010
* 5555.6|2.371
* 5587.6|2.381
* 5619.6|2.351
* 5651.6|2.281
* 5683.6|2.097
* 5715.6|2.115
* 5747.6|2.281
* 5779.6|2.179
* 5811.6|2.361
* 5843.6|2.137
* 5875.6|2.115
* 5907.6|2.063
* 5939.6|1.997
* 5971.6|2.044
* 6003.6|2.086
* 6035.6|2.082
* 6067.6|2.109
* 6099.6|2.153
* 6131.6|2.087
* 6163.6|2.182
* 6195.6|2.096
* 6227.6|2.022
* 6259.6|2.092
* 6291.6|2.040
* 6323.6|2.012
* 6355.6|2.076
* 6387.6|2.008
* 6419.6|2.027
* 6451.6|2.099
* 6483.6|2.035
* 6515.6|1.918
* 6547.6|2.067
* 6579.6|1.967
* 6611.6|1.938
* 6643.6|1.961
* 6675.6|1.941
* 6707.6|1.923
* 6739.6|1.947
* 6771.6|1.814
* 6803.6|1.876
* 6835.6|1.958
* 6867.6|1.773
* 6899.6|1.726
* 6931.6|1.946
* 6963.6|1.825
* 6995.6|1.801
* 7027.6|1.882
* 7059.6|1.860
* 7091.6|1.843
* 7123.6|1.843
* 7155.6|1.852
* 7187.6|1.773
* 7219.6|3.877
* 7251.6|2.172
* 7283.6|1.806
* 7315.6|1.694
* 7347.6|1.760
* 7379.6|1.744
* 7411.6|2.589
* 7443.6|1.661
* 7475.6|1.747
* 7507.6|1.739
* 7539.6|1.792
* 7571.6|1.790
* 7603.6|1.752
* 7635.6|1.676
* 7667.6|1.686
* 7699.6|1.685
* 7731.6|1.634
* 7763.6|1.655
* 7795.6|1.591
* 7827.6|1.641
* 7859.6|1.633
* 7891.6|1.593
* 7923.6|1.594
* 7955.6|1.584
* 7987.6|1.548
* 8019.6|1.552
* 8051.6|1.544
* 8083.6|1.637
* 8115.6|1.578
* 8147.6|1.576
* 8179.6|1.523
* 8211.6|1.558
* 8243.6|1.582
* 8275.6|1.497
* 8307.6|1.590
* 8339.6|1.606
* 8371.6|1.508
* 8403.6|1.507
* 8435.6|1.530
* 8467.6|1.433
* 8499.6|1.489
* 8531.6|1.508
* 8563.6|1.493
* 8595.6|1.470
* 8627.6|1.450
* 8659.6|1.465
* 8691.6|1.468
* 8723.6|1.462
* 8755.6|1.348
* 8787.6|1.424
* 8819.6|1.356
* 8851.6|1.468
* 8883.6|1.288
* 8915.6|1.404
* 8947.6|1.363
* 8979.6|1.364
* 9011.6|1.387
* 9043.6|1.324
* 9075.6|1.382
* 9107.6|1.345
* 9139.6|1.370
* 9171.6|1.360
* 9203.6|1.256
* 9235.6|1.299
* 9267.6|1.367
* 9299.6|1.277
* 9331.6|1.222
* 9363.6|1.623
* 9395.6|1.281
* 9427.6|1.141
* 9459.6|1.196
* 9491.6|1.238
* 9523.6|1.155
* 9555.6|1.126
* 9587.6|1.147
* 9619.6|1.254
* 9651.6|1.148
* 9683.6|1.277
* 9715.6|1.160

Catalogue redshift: 0.102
